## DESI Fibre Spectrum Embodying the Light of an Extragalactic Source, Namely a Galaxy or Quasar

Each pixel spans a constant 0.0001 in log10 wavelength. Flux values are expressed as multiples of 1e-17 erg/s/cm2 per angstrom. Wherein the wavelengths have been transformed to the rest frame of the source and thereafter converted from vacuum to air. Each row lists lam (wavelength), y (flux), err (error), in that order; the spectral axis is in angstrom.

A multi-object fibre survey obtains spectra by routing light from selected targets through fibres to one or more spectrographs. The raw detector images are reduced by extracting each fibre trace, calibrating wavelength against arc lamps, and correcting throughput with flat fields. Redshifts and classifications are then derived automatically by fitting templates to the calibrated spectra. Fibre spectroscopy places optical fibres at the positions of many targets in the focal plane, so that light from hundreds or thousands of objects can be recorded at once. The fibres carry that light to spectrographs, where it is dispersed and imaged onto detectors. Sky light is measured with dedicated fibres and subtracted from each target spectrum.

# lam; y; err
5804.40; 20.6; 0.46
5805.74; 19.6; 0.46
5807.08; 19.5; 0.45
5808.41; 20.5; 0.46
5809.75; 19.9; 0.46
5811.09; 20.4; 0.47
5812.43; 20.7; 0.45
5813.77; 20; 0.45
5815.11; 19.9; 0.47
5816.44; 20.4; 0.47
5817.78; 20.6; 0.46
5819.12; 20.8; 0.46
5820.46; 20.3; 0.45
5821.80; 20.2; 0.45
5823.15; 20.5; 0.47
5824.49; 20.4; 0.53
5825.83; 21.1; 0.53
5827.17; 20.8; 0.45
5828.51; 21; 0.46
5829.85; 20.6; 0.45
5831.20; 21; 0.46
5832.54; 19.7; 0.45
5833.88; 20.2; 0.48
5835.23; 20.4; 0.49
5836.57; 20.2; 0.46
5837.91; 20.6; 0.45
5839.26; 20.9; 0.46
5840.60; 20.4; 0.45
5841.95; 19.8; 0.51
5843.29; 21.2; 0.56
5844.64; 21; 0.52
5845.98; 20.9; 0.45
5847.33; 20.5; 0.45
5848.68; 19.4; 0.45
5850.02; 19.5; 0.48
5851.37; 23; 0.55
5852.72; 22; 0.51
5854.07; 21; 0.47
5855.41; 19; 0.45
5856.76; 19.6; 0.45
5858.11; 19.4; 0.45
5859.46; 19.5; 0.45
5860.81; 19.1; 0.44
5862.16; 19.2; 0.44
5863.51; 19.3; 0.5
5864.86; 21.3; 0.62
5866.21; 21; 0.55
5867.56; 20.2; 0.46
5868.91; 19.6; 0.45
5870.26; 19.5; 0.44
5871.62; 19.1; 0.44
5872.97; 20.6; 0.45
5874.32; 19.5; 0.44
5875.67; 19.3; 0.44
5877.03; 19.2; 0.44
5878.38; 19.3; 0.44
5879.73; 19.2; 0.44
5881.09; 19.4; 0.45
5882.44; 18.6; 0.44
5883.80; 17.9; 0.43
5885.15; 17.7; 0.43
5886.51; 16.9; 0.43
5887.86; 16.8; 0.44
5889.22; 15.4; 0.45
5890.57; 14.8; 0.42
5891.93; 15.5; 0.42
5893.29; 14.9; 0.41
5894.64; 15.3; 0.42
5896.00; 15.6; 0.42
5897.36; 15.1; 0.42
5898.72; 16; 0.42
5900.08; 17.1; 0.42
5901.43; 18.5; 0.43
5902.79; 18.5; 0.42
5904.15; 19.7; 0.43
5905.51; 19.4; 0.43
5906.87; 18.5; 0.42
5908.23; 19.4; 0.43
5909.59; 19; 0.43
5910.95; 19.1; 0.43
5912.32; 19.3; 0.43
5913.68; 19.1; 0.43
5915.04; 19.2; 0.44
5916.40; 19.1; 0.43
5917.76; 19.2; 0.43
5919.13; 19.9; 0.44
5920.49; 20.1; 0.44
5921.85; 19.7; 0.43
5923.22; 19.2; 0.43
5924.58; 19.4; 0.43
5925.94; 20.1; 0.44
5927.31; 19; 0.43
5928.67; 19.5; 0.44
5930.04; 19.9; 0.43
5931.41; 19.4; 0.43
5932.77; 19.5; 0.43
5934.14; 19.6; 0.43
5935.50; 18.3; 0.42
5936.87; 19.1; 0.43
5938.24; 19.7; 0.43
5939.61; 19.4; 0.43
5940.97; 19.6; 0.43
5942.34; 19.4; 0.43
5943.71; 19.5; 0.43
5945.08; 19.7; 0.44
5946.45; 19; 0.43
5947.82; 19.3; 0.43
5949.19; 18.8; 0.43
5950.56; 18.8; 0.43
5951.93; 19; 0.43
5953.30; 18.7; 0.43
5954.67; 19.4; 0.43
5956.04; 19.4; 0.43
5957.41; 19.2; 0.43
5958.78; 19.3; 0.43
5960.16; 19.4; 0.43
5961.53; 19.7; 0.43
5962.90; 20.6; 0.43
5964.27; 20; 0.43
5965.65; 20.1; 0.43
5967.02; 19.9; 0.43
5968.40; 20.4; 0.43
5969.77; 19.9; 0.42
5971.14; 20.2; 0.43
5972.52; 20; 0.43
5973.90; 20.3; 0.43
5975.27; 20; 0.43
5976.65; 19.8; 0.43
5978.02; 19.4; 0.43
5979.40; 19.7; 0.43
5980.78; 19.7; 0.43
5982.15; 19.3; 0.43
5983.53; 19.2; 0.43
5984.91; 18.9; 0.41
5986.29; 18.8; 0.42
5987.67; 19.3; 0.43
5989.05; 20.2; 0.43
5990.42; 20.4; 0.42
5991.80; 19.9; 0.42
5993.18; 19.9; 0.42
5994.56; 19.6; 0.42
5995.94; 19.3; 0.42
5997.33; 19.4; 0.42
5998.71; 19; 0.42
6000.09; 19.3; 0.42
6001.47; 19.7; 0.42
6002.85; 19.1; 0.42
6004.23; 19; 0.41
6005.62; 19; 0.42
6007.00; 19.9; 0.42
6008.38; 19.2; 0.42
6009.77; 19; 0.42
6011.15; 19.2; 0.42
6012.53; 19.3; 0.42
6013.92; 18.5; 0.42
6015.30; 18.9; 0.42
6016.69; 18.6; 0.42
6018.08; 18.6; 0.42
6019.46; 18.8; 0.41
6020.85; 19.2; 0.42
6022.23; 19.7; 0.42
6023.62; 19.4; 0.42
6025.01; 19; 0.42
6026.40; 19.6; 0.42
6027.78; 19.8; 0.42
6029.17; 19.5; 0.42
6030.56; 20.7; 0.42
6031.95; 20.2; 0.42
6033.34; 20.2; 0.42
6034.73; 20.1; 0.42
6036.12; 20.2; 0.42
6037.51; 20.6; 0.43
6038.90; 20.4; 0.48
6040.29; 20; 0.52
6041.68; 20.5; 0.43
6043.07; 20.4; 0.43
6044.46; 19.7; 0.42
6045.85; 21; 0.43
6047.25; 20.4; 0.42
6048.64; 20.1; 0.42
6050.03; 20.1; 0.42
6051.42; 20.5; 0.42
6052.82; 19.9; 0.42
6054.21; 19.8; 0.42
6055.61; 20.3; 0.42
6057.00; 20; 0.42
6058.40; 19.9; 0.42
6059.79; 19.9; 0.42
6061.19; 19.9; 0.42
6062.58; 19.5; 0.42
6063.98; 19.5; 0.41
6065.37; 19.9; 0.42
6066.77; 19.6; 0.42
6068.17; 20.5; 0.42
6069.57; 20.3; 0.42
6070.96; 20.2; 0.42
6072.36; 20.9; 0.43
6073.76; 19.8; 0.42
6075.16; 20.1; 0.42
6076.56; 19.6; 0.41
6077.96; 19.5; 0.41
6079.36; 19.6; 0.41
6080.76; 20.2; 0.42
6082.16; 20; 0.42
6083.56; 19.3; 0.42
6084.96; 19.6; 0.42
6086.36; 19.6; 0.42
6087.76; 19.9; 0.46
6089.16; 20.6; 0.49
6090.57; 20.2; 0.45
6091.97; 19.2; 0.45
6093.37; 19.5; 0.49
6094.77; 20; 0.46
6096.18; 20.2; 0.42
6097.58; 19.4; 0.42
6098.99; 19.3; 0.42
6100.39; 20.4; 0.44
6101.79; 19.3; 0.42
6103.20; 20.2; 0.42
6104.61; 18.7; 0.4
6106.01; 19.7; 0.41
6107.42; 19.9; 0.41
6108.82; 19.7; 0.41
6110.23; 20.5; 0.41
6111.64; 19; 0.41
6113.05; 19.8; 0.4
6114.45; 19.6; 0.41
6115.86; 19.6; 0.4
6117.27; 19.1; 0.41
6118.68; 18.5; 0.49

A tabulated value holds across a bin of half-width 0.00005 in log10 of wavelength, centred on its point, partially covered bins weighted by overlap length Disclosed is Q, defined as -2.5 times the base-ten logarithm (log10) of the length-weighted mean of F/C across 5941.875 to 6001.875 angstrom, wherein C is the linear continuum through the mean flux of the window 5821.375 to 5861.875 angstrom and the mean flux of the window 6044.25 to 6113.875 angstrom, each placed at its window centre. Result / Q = 0.031 mag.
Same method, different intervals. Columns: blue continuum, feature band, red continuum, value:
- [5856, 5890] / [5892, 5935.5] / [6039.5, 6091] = 0.04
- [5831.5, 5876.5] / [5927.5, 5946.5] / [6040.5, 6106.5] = 0.04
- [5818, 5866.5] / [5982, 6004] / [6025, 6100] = 0.04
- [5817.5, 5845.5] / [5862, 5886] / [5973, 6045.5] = 0.05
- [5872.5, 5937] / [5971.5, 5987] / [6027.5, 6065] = -0.01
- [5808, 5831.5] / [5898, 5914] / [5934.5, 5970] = 0.07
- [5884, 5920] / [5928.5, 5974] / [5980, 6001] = -0.05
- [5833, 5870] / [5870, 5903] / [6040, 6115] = 0.15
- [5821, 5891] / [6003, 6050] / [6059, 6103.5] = 0.01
